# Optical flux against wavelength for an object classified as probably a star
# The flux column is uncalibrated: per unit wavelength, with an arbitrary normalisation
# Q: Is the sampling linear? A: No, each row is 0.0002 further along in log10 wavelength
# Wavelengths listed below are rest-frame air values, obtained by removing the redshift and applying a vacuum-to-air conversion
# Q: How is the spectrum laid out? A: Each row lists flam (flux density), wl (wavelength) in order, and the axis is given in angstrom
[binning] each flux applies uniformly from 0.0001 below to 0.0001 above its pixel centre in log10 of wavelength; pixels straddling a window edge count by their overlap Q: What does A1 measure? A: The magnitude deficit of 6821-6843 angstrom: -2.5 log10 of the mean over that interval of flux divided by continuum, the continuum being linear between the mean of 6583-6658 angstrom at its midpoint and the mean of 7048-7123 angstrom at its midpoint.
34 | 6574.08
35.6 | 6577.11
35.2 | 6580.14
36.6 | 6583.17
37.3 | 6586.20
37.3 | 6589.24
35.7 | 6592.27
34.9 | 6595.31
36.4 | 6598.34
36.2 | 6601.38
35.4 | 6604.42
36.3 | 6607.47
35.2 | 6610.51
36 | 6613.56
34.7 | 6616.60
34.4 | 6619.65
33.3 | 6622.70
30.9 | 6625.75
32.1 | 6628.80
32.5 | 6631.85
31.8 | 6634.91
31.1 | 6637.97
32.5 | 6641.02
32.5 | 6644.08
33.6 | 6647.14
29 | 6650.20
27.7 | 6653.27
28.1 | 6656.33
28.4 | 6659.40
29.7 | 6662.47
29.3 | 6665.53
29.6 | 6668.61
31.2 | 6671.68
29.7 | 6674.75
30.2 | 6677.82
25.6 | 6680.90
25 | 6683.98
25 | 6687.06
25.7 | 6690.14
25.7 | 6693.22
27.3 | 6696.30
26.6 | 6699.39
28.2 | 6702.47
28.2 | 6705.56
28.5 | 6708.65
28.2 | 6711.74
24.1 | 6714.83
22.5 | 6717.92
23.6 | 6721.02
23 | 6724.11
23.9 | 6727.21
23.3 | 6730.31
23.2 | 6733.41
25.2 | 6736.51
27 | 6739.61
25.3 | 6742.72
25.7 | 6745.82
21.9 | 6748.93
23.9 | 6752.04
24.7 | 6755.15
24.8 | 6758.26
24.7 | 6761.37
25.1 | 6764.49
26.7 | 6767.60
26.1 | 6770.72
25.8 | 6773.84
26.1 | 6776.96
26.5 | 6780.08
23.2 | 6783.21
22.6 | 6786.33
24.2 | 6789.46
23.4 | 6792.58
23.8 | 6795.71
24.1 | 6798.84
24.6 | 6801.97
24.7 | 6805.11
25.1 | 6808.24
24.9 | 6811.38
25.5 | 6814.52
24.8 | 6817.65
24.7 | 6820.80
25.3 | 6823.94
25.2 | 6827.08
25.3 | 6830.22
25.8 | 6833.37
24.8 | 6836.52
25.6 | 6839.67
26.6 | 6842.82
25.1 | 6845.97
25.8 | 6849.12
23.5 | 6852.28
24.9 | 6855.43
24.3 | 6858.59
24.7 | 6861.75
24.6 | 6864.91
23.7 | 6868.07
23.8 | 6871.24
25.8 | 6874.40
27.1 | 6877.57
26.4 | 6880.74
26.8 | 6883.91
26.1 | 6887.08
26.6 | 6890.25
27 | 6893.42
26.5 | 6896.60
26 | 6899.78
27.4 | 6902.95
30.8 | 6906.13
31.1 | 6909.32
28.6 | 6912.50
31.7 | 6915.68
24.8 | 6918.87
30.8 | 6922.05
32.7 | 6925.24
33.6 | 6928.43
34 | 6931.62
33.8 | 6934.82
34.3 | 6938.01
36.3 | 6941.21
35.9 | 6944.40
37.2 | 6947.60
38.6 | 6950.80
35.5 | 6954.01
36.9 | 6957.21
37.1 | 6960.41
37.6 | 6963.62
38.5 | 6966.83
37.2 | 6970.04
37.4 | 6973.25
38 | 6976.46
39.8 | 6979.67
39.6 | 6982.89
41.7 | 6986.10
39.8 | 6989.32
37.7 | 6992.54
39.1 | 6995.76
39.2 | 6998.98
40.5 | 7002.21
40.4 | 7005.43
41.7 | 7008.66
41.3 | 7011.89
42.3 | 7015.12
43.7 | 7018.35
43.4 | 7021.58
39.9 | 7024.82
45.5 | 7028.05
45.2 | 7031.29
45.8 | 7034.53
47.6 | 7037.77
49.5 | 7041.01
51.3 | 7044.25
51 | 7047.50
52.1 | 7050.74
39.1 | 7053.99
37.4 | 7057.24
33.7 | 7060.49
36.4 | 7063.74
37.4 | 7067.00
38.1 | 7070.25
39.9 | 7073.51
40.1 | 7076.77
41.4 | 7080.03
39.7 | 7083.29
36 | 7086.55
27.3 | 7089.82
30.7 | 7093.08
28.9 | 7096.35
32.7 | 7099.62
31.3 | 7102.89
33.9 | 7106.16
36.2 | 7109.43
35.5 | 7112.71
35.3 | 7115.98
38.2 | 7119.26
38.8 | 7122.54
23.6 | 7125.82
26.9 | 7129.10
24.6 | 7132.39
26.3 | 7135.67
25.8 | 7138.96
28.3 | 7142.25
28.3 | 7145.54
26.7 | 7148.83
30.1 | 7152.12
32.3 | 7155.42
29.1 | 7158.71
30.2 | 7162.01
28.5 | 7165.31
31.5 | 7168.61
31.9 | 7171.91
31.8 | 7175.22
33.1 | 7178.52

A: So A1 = 0.35 mag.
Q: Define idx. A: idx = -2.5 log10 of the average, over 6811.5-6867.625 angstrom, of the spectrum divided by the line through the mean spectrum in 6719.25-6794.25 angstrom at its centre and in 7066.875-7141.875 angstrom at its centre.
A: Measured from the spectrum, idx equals 0.07 mag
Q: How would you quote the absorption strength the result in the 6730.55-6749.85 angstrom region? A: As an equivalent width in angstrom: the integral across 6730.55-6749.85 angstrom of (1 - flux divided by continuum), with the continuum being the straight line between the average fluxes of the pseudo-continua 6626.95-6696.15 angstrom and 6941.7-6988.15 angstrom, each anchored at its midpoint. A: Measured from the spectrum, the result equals 4.2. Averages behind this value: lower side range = 29.3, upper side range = 37.9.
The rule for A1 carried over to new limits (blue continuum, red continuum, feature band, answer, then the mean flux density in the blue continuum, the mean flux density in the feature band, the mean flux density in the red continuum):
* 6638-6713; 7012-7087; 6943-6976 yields 0.06 mag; 28.6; 37.2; 42.5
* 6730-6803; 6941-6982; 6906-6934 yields 0.12 mag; 24.7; 31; 37.5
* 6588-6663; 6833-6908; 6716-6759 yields 0.23 mag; 33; 24.1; 25.8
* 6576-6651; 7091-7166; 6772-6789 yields 0.31 mag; 34.3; 24.8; 30.5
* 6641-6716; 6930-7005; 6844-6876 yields 0.36 mag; 28.3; 24.6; 37.7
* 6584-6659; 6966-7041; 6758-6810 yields 0.43 mag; 33.5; 24.8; 41.3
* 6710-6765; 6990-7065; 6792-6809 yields 0.17 mag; 24.5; 24.3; 42.8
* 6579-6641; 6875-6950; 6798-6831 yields 0.26 mag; 34.6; 24.9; 30.3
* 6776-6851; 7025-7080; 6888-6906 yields 0.16 mag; 24.9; 27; 43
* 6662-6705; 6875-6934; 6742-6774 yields 0.13 mag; 27.7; 24.9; 28.8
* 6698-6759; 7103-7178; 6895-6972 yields -0.19 mag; 25.1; 33.2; 30.7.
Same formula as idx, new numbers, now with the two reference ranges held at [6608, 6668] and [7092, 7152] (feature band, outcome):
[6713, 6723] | 0.32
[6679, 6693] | 0.24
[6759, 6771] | 0.23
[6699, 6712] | 0.13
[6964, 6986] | -0.24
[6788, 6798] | 0.30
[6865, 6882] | 0.23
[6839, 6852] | 0.22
